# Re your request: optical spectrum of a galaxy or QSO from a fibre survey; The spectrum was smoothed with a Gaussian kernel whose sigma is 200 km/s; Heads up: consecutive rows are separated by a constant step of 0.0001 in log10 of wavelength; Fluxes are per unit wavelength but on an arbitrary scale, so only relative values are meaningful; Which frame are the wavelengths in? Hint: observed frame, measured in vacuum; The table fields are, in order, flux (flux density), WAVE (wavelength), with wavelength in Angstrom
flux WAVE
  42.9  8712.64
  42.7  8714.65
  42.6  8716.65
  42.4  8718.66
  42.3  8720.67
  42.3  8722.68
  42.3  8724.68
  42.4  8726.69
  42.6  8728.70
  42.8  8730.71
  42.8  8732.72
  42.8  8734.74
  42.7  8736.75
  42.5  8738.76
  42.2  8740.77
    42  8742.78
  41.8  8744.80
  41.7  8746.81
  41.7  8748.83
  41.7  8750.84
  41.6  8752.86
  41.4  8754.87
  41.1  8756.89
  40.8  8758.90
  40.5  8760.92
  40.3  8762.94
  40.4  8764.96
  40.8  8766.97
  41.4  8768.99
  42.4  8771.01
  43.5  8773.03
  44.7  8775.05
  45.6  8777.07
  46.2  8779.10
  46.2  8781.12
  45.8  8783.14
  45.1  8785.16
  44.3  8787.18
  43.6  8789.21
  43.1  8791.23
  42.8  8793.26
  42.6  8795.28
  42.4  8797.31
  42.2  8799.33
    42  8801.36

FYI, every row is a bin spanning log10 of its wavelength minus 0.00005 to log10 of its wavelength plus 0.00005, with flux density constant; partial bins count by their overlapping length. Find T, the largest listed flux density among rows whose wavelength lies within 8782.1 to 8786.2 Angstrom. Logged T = 45.8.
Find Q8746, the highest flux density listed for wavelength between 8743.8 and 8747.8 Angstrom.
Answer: 41.8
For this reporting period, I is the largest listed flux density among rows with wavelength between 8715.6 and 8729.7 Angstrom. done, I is 42.6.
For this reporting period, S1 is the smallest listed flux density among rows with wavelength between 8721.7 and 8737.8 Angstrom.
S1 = 42.3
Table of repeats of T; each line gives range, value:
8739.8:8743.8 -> 42.2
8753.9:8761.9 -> 41.4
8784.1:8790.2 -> 45.1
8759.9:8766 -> 40.5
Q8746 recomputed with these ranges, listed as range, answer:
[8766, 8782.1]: 46.2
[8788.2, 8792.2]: 43.6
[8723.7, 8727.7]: 42.4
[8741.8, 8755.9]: 42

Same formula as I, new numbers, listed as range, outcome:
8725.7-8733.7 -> 42.8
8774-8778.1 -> 45.6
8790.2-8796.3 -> 43.1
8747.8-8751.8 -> 41.7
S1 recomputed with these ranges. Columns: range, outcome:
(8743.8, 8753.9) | 41.6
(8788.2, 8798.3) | 42.4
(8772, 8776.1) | 43.5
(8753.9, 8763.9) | 40.3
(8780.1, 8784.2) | 45.8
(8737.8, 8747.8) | 41.7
